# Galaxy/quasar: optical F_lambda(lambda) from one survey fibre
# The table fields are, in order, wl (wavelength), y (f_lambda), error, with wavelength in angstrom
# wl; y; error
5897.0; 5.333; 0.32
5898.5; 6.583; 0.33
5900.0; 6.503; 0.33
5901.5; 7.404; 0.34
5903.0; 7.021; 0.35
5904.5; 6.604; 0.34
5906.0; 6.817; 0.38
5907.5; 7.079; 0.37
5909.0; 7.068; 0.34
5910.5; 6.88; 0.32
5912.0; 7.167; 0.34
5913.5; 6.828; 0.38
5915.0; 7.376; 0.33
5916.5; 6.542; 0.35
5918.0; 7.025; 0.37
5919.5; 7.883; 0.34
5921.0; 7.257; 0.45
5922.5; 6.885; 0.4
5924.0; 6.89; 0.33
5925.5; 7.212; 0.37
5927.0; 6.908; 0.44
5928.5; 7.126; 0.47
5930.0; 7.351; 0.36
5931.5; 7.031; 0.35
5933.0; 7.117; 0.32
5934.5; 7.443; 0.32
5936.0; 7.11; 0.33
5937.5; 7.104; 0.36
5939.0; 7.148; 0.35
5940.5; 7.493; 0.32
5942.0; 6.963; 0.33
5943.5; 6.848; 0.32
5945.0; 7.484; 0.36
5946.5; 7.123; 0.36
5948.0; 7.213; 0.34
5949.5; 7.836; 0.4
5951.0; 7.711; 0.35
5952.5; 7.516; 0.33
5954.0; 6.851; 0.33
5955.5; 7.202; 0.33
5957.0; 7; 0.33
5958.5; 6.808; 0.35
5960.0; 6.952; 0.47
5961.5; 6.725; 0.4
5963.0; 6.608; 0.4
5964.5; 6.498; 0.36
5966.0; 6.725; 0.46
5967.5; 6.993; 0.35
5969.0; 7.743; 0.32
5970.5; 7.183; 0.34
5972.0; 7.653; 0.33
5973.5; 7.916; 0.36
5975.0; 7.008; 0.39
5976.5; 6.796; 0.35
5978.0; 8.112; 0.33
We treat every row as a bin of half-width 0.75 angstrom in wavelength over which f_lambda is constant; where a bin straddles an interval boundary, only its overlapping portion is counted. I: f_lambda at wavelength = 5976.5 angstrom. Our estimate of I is 6.796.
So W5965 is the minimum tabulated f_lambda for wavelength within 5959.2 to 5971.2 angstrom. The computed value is 6.498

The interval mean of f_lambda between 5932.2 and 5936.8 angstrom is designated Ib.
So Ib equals 7.22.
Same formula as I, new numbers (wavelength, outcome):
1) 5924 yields 6.89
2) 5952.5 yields 7.516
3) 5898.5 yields 6.583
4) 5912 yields 7.167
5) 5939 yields 7.148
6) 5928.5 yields 7.126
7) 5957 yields 7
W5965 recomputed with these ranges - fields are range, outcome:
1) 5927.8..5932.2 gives 7.031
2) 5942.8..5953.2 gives 6.848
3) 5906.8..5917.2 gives 6.542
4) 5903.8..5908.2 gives 6.604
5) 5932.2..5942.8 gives 6.963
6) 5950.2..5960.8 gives 6.808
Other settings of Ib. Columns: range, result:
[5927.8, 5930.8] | 7.24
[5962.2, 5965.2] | 6.56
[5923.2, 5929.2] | 7.03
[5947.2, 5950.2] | 7.51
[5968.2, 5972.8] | 7.52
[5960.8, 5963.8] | 6.66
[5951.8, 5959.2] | 7.07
